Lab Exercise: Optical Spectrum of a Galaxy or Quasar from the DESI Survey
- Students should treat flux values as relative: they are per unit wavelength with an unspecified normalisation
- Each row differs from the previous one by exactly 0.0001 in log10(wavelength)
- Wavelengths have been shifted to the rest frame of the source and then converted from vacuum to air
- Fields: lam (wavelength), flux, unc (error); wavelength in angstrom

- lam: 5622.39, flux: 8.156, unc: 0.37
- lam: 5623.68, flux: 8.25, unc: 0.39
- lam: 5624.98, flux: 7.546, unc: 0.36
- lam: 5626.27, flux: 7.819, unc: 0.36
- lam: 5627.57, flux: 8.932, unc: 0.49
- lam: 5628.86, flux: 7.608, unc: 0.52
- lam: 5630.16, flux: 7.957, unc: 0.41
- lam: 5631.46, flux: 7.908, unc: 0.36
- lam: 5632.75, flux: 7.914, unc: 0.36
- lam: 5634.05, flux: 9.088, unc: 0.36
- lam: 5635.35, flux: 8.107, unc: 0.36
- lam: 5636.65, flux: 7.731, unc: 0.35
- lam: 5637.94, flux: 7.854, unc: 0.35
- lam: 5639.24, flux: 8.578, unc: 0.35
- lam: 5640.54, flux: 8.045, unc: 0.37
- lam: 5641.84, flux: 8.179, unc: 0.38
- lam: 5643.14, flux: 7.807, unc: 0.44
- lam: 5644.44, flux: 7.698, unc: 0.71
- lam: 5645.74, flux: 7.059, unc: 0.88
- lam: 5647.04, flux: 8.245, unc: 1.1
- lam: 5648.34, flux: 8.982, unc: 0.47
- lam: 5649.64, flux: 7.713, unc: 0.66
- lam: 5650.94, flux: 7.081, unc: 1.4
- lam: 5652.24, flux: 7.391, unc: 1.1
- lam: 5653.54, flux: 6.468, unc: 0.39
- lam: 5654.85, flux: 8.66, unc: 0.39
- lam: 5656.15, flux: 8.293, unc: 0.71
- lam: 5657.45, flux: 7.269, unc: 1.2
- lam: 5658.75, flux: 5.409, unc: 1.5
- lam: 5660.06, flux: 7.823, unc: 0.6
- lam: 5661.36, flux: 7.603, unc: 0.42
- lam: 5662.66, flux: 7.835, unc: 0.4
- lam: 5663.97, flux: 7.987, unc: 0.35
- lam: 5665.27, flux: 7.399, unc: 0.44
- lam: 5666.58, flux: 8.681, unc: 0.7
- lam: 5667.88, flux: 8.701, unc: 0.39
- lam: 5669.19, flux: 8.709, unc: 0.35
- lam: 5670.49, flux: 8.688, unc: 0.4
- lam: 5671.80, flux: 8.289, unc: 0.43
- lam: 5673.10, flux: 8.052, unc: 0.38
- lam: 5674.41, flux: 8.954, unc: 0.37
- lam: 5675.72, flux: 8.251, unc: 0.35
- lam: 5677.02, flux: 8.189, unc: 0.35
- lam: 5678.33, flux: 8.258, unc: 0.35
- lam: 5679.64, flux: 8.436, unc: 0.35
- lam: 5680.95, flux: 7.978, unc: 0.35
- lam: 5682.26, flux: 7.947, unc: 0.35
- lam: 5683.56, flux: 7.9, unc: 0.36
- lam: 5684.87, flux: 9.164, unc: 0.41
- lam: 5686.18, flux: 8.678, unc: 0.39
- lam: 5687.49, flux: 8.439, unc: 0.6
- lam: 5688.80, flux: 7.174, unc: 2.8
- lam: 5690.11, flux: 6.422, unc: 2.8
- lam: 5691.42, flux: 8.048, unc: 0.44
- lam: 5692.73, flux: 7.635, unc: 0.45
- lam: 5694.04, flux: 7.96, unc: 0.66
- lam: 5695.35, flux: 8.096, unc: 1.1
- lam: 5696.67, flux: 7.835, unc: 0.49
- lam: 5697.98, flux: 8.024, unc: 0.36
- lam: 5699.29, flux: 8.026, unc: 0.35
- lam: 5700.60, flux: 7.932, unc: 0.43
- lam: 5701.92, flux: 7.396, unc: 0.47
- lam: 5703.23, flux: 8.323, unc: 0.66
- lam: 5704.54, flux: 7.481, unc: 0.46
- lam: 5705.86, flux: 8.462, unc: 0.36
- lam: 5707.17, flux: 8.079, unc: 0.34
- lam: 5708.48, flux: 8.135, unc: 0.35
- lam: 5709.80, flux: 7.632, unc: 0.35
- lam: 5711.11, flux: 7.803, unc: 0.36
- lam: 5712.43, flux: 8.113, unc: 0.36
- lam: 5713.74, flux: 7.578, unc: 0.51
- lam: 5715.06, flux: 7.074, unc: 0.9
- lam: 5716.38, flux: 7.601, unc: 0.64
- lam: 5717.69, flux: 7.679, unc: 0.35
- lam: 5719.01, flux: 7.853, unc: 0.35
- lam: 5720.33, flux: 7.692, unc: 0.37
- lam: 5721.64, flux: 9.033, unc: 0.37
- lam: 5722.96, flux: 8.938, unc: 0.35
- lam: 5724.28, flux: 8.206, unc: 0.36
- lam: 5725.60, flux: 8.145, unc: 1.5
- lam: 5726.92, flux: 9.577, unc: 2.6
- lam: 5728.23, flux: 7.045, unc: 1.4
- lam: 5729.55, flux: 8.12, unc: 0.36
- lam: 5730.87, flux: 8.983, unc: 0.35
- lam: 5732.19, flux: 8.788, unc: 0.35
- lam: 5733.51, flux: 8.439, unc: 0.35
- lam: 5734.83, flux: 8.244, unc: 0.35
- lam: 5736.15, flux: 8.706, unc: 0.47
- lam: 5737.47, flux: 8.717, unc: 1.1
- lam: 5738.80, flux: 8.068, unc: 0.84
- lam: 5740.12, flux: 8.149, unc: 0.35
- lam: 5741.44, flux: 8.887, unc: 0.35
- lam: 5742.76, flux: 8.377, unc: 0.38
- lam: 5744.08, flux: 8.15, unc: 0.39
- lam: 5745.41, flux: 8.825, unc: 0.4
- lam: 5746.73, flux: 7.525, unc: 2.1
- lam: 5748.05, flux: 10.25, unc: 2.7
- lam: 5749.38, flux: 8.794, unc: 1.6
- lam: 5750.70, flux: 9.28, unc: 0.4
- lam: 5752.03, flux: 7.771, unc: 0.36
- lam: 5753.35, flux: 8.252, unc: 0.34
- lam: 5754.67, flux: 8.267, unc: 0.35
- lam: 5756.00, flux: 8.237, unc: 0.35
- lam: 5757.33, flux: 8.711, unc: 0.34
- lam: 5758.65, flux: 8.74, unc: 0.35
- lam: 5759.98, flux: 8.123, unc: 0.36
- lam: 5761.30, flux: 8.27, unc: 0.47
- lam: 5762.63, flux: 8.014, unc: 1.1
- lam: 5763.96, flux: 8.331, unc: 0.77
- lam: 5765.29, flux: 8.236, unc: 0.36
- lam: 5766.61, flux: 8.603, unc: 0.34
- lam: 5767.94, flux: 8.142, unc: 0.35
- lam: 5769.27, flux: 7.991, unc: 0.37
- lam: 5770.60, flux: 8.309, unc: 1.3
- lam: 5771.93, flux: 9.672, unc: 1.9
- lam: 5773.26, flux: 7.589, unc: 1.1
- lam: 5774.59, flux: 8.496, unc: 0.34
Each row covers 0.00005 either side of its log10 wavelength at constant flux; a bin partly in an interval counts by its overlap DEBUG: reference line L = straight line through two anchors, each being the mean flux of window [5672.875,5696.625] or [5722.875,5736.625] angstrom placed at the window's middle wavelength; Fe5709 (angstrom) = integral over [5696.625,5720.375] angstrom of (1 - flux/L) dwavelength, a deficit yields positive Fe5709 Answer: 1.3 angstrom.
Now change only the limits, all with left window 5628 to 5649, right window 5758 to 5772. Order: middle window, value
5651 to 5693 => 0.9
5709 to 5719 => 0.7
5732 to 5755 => -0.6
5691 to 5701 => 0.3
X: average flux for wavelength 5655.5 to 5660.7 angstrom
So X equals 7.2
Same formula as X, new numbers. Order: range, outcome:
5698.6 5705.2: 7.83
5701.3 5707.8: 7.96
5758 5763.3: 8.28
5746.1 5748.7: 8.91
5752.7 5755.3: 8.28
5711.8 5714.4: 7.85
